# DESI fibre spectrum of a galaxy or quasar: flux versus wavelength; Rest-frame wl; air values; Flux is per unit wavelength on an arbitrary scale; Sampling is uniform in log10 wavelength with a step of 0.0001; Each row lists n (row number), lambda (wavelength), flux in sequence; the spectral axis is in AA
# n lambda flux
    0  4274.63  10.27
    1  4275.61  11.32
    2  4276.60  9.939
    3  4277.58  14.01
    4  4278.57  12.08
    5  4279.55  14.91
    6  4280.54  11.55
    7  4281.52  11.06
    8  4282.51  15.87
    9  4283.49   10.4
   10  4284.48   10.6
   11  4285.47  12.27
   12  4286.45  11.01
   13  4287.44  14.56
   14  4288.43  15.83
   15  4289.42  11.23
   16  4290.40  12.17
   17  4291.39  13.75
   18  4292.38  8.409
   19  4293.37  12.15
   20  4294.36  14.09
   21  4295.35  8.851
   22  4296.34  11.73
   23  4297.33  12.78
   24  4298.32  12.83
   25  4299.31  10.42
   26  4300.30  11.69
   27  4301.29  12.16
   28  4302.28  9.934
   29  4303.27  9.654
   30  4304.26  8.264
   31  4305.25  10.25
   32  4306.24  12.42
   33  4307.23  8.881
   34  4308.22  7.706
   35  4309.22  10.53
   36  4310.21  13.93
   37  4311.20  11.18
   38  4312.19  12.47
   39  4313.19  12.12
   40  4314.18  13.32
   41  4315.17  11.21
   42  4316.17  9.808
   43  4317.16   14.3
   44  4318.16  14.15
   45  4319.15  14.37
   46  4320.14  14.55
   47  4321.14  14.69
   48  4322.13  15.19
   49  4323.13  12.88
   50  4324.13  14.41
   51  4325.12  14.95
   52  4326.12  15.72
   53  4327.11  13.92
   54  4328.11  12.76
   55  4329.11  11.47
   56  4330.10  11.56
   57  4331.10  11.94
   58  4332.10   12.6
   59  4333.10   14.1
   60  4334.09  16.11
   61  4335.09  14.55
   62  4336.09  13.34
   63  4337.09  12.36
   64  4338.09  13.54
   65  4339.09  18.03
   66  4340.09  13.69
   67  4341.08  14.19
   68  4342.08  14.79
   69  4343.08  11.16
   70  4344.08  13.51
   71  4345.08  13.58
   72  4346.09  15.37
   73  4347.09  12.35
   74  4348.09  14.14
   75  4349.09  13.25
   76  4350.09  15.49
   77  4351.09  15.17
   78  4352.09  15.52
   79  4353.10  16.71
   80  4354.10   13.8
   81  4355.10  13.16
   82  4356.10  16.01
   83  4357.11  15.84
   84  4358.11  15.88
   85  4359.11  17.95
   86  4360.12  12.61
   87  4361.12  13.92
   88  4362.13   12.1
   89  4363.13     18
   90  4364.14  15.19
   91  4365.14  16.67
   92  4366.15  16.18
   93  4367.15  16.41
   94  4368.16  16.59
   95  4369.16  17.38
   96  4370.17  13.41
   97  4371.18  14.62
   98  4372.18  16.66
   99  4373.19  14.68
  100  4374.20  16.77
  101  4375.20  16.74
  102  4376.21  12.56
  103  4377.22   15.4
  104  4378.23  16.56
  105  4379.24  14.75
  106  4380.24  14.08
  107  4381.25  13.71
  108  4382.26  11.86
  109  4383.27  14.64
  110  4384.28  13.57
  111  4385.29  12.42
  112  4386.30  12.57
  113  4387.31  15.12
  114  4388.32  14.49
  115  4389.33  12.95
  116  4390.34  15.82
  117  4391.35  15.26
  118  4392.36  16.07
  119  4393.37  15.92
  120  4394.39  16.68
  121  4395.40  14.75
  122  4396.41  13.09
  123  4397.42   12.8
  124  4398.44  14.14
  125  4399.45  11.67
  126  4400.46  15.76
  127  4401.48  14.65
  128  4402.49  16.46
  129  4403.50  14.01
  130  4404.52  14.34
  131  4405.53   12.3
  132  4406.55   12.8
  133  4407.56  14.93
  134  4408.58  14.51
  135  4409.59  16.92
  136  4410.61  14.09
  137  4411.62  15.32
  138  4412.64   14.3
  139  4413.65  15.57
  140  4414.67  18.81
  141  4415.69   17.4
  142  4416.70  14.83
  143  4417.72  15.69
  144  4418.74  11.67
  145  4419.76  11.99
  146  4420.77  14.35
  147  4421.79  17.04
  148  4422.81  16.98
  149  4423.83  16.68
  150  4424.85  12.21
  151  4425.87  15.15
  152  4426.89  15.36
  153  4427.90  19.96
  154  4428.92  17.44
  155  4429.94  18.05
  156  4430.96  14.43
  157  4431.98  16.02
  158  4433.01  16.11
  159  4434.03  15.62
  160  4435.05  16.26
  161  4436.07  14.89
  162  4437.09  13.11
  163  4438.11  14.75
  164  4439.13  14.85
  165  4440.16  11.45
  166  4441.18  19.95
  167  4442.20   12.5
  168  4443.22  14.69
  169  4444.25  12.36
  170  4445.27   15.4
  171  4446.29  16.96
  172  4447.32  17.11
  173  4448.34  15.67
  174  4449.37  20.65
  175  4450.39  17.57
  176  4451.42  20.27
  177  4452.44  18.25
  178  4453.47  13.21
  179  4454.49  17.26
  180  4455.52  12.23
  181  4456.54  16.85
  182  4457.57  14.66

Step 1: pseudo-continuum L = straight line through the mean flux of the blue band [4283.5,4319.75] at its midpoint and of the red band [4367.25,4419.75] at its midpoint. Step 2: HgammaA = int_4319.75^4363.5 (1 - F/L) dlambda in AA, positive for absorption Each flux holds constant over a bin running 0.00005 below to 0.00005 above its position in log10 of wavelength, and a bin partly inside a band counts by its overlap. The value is -4.1 AA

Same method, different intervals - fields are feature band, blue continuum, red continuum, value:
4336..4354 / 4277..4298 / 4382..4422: -1.1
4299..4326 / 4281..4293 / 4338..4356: 2.2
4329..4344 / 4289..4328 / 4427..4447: -0.9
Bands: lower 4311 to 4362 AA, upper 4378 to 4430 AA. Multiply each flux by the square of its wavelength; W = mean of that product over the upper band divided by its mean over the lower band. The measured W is 1.1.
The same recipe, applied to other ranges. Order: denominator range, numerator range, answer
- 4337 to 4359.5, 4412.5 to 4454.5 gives 1.12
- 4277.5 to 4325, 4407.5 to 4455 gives 1.37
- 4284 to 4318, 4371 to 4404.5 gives 1.31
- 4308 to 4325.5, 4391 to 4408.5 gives 1.16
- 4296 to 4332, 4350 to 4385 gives 1.27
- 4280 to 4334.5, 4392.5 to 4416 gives 1.26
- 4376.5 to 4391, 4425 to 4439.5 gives 1.14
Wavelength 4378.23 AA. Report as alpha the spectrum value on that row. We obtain 16.56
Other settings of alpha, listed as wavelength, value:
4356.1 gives 16.01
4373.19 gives 14.68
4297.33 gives 12.78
